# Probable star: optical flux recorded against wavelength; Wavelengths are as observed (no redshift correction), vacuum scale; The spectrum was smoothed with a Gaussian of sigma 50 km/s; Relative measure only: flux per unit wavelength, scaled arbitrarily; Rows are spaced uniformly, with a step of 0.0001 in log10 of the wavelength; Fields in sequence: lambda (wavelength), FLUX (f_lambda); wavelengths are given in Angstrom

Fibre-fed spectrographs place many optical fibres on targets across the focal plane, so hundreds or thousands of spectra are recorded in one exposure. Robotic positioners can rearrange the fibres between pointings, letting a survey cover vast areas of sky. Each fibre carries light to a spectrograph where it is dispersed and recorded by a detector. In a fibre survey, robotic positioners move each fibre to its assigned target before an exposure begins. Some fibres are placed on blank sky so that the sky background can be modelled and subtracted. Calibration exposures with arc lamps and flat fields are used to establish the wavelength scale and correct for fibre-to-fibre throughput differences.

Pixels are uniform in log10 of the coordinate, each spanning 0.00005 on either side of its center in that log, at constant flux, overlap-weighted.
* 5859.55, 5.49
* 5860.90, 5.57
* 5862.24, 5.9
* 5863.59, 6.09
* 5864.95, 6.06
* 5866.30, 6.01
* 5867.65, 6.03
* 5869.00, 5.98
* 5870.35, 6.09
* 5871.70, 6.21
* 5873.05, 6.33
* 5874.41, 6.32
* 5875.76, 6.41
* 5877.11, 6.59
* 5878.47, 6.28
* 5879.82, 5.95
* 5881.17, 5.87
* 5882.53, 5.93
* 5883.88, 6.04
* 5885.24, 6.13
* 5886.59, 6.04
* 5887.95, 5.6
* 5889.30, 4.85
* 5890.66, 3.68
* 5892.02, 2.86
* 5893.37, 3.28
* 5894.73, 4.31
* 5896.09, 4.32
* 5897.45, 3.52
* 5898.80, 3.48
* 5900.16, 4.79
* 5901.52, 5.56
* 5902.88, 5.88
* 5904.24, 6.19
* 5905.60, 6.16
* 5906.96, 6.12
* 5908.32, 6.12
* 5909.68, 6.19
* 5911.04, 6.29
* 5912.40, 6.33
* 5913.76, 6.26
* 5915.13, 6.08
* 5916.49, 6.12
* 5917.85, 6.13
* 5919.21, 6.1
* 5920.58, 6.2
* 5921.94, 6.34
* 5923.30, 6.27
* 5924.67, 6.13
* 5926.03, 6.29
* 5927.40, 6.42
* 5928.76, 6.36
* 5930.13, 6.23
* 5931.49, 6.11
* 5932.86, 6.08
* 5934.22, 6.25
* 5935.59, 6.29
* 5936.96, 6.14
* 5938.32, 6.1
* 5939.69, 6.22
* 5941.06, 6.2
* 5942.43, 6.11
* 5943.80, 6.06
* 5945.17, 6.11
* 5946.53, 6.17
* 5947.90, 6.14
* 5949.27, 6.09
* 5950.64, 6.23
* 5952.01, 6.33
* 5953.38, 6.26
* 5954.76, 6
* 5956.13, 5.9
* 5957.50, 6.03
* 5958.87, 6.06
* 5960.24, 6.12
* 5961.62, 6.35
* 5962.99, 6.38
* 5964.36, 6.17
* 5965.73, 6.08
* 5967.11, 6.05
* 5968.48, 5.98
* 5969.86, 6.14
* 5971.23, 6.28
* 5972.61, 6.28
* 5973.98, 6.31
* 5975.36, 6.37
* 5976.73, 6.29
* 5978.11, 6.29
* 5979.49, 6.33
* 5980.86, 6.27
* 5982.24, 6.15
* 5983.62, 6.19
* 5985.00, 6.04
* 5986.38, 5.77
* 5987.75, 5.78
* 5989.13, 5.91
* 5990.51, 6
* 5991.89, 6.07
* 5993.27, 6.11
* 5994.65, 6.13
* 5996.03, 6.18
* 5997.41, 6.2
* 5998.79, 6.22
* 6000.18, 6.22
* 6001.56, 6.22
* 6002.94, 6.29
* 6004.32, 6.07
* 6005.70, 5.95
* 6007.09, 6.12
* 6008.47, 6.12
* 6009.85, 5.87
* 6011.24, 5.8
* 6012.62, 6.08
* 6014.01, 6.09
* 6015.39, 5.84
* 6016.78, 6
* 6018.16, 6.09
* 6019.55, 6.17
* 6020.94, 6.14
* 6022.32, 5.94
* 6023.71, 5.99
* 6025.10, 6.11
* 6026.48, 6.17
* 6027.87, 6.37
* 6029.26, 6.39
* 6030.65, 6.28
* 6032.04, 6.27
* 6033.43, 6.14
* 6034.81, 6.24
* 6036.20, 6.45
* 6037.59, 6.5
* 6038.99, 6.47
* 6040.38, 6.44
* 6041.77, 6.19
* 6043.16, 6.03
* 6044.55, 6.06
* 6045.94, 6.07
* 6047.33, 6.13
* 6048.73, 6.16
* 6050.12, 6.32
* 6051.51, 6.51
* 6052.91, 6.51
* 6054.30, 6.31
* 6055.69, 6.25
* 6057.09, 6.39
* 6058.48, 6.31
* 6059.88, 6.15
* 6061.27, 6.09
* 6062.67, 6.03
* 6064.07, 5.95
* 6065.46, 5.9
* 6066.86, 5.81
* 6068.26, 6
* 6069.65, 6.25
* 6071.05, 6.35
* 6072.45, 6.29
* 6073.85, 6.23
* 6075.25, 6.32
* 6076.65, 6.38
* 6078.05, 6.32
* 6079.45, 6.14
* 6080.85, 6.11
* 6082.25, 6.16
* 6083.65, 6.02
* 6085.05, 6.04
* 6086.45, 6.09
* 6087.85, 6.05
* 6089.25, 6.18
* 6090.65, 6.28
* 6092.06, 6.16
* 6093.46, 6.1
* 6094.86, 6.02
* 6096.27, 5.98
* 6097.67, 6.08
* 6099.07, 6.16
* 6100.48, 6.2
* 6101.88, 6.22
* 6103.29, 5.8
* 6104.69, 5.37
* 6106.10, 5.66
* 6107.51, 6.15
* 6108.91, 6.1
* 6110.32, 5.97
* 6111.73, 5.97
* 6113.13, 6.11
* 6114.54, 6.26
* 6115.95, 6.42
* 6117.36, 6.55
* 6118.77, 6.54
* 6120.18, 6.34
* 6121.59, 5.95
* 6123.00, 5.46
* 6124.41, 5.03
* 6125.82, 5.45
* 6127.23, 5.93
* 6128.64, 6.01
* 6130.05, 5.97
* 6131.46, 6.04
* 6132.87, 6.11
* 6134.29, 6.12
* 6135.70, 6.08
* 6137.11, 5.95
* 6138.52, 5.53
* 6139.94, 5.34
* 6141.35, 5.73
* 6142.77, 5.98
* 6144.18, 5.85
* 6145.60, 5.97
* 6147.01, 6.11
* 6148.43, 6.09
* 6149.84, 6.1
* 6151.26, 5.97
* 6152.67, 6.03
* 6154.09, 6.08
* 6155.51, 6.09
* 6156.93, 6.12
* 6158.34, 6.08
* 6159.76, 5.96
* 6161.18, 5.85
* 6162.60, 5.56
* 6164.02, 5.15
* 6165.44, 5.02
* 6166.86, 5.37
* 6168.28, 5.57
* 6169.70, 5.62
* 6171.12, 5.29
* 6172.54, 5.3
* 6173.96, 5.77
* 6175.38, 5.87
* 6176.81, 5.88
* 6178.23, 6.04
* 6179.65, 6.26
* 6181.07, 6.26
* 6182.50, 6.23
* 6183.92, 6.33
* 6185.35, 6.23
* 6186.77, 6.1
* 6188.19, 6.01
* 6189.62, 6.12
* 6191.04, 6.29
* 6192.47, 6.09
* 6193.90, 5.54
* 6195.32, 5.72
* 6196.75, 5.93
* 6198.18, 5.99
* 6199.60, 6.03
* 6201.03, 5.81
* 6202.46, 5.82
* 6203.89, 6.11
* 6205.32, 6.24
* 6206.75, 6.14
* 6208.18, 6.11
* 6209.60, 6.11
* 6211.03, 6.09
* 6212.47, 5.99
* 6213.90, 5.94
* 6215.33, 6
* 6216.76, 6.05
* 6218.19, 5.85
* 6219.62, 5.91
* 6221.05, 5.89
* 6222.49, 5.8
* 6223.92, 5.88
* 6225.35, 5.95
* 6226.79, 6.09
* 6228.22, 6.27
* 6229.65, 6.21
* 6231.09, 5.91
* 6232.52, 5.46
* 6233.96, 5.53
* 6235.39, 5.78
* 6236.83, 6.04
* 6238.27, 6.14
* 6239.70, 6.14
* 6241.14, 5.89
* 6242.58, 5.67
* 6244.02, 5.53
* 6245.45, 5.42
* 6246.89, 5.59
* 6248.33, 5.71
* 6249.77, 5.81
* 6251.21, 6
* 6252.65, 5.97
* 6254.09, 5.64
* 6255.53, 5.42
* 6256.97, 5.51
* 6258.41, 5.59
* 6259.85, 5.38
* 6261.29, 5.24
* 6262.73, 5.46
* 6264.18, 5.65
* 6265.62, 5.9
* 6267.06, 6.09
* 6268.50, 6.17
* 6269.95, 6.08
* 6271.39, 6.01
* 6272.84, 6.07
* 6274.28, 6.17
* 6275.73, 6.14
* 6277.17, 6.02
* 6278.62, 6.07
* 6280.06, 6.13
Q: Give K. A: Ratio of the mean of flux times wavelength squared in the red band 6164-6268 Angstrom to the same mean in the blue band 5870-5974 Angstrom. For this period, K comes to 1.1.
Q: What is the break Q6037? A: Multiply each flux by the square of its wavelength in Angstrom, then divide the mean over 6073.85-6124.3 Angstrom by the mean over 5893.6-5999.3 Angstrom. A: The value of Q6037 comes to 1.07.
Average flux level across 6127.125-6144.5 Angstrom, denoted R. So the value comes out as 5.9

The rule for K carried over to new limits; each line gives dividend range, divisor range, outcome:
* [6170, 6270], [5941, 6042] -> 1.03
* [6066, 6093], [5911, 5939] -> 1.04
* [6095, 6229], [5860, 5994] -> 1.08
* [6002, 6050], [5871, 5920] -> 1.15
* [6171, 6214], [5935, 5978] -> 1.05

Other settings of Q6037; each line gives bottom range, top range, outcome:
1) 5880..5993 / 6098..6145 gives 1.07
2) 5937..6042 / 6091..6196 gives 1.01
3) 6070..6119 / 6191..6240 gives 1.01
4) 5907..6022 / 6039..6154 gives 1.03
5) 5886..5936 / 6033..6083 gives 1.17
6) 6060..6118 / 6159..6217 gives 1.00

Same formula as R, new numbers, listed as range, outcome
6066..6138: 6.06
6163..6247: 5.89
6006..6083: 6.18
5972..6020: 6.11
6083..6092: 6.11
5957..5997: 6.14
